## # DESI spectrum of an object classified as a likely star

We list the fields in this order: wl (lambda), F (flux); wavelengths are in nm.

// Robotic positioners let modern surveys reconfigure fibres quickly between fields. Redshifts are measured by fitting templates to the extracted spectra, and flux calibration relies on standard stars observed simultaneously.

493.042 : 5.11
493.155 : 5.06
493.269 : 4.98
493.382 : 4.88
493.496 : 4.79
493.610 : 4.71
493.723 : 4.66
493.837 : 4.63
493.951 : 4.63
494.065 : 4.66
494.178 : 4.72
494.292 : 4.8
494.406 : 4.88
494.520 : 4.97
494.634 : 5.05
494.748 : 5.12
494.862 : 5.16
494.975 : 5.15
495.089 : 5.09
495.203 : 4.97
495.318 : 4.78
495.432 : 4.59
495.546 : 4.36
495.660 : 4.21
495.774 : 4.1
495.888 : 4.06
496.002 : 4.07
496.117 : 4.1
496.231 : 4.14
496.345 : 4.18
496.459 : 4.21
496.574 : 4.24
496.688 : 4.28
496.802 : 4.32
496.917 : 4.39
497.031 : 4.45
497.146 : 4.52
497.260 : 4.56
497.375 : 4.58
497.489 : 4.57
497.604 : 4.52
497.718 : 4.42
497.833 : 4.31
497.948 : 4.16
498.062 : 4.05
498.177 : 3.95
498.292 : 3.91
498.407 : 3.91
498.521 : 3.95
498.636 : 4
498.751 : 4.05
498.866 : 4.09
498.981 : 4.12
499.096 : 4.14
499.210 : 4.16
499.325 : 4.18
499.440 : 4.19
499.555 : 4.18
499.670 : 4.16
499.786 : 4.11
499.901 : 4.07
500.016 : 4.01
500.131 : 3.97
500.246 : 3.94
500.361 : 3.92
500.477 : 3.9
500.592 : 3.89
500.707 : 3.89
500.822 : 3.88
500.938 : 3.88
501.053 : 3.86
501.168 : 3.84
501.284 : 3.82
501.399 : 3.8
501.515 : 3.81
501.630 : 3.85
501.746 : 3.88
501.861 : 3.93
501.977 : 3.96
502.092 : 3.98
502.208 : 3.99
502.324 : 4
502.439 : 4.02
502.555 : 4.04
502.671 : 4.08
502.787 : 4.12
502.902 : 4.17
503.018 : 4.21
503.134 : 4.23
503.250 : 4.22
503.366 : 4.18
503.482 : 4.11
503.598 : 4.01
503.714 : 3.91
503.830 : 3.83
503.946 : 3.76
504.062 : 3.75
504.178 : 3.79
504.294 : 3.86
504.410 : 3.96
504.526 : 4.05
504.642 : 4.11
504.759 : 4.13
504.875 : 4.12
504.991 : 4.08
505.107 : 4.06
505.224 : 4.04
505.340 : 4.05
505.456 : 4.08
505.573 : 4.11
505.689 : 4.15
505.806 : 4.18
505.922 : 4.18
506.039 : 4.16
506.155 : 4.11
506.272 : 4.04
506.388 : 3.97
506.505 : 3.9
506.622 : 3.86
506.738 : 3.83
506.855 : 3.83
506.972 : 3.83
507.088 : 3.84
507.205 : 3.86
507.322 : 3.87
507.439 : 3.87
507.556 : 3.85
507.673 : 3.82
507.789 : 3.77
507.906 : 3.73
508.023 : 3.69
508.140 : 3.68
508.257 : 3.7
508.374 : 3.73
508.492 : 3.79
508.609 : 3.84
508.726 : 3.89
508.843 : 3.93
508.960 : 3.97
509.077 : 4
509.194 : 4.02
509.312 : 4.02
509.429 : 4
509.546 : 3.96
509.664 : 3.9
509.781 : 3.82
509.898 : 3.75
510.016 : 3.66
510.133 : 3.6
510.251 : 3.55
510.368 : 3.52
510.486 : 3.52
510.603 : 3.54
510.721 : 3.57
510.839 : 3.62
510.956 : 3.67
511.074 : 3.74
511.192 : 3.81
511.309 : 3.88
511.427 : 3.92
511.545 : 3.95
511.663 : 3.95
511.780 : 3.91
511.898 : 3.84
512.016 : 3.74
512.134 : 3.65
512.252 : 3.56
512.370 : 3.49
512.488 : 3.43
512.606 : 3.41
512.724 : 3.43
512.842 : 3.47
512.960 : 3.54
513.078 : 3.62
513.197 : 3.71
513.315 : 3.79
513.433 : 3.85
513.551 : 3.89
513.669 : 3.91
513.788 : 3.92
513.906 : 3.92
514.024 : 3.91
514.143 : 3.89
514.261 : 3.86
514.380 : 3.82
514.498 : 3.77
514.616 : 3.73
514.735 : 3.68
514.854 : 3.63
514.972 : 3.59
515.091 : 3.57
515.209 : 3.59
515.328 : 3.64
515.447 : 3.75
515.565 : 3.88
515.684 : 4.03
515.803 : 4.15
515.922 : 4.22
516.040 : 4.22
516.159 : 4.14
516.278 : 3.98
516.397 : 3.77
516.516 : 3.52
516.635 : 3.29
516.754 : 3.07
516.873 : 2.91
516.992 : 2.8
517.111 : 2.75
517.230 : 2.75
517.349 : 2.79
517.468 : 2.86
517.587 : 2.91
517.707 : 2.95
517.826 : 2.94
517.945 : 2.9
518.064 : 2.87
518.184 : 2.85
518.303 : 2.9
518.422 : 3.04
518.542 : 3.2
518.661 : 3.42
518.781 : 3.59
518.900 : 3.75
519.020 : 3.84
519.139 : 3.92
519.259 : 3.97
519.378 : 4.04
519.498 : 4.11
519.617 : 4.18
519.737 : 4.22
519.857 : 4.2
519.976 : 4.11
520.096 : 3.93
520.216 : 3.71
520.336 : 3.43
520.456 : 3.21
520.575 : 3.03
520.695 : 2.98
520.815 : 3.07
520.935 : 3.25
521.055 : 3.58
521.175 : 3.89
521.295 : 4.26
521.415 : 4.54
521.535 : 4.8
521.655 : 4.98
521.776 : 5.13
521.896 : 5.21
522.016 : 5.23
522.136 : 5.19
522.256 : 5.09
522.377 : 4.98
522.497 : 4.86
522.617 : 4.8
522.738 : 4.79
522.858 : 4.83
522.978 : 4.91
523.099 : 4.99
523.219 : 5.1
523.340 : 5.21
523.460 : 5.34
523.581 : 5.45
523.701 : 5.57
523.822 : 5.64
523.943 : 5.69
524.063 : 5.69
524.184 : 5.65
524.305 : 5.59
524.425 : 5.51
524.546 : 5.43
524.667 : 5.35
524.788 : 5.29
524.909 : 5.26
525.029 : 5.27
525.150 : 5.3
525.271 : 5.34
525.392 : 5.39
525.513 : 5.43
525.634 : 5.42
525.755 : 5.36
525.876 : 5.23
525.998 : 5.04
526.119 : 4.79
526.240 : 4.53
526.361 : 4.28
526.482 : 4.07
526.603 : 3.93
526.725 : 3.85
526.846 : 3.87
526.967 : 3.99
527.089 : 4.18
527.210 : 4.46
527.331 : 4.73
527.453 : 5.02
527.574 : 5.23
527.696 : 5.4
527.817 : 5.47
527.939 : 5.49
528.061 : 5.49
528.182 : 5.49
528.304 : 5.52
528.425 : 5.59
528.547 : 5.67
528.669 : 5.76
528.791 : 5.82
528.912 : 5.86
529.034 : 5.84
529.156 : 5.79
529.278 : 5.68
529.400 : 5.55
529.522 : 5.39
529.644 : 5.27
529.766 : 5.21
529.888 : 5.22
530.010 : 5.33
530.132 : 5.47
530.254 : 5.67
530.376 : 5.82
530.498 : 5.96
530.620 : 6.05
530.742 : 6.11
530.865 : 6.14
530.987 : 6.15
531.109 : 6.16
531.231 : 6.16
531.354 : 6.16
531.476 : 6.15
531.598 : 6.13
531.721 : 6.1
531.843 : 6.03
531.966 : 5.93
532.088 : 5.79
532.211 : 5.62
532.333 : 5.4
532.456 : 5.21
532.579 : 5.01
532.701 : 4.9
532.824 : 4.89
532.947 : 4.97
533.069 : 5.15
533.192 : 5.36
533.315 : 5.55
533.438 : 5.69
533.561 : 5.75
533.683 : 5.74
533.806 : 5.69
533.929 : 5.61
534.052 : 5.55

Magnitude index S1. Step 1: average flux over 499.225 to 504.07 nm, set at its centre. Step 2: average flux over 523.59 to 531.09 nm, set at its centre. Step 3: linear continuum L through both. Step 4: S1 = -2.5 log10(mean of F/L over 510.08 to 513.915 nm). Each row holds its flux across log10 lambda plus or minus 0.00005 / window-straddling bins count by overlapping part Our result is 0.22 mag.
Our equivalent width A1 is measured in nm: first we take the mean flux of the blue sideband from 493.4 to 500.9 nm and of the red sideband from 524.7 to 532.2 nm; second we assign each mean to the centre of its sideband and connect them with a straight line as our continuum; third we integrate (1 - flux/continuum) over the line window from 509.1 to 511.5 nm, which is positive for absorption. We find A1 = 0.51 nm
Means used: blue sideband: 4.35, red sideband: 5.38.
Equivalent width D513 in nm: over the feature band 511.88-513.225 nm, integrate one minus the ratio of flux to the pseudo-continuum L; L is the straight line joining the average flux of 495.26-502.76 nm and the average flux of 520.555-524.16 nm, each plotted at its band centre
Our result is 0.28 nm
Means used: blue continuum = 4.11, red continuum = 4.76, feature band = 3.56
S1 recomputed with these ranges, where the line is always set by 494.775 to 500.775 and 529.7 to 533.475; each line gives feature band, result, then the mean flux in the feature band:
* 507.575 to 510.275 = 0.23 mag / 3.82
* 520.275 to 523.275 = 0.19 mag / 4.41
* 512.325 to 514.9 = 0.30 mag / 3.71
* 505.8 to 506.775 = 0.15 mag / 4.02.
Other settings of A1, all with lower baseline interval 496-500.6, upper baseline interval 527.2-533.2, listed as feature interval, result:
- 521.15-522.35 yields 0.080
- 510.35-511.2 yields 0.199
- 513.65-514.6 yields 0.196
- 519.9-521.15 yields 0.413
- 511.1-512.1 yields 0.188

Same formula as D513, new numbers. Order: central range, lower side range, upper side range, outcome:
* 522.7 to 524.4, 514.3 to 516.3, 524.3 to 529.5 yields -0.20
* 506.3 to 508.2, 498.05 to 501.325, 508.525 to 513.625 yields 0.00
